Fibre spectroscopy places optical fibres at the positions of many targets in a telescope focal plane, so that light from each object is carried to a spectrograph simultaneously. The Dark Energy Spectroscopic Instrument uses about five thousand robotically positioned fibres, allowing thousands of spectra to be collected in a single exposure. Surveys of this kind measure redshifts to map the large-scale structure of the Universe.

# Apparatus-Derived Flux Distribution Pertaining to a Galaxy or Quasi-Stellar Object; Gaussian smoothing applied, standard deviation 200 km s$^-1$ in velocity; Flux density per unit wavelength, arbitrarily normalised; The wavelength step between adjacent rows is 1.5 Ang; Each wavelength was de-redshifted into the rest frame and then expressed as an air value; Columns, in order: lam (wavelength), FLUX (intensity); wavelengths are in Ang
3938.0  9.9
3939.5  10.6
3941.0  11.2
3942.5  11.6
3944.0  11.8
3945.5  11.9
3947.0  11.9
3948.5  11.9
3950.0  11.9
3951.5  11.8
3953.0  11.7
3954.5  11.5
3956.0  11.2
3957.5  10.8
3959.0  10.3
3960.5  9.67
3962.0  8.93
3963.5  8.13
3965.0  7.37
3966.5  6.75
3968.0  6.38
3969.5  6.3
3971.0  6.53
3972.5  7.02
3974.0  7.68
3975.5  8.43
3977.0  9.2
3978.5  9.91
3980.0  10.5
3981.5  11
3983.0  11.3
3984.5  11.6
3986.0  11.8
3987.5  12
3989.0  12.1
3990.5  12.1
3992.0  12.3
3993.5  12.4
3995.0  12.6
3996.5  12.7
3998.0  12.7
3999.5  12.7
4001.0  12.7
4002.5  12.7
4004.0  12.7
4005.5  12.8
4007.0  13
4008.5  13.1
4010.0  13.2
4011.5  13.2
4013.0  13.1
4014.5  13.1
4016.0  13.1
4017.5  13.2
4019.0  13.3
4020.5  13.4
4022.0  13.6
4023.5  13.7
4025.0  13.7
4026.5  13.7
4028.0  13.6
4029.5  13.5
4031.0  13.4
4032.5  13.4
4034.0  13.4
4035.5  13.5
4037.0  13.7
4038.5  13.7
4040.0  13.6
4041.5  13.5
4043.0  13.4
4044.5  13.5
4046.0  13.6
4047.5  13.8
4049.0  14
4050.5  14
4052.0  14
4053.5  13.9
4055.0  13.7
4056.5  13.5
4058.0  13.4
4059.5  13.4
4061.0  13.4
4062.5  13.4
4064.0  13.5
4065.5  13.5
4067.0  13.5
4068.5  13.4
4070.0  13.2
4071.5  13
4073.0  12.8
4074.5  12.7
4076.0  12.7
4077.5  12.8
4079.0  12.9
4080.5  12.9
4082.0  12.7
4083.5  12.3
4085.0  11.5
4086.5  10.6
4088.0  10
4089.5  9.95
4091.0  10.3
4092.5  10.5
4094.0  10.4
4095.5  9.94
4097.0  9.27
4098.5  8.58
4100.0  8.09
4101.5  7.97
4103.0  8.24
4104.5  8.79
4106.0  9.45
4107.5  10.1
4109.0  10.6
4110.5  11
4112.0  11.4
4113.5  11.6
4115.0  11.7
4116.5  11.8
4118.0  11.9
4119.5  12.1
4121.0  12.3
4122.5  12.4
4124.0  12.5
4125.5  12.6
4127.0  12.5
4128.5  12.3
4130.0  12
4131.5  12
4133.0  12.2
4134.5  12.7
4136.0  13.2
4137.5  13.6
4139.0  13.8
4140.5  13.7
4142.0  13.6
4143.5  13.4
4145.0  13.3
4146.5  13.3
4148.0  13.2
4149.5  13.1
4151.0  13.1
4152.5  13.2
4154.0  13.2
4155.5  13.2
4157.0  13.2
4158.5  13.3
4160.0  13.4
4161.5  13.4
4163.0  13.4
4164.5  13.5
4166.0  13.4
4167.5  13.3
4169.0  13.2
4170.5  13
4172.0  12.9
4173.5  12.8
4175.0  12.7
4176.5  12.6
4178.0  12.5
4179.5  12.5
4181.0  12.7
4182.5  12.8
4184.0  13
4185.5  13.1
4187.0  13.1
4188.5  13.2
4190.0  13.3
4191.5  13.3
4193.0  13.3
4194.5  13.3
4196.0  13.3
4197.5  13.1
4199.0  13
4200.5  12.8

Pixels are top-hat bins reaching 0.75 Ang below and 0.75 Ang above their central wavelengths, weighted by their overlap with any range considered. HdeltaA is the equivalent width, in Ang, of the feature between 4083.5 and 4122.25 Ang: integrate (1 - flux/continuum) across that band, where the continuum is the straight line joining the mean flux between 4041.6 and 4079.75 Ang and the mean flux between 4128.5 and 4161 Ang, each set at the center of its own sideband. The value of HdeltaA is 8.38 Ang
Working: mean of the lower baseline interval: 13.4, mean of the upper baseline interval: 13.1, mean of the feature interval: 10.4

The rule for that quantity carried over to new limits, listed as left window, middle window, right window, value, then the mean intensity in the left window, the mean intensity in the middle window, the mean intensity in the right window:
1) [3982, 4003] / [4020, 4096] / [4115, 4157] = -2.7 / 12.2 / 12.9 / 12.8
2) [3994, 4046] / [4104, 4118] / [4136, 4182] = 2.5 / 13.2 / 10.8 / 13.2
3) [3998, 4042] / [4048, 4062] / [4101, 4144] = -1.0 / 13.3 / 13.7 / 11.8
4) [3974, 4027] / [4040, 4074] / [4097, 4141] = -4.8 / 12.3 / 13.5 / 11.4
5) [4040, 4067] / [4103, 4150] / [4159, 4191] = 4.0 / 13.6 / 12.1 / 13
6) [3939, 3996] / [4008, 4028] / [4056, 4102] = -4.3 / 10.3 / 13.4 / 11.8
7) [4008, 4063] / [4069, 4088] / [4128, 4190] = 1.3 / 13.5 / 12.4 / 13.1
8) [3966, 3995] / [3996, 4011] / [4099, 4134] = -4.1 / 9.85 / 12.8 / 11.1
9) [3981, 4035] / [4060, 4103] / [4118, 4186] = 4.4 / 12.8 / 11.6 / 12.9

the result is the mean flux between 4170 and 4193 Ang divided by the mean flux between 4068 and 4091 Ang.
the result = 1.1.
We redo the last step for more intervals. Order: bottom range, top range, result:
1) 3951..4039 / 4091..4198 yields 1.06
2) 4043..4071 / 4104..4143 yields 0.89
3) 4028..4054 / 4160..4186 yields 0.95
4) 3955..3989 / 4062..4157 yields 1.28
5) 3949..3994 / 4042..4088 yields 1.32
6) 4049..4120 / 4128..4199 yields 1.11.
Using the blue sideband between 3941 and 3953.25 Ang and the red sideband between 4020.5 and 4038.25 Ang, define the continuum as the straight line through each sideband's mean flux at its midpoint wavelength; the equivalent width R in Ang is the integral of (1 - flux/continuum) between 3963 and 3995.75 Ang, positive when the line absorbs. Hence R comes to 7.3 Ang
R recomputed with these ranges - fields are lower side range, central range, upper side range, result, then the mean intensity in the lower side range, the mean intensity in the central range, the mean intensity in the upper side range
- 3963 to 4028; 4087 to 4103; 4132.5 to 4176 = 3.9 Ang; 11.4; 9.46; 13.2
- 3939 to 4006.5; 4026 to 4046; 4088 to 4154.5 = -4.4 Ang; 10.7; 13.5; 11.6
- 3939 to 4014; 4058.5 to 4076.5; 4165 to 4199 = -2.1 Ang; 10.9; 13.2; 13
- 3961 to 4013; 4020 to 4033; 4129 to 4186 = -2.6 Ang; 10.7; 13.6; 13.1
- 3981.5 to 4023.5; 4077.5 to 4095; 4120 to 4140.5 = 1.9 Ang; 12.7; 11.3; 12.7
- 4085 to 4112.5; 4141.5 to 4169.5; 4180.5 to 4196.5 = -3.3 Ang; 9.77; 13.3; 13.1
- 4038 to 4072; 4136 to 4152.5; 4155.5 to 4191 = -0.3 Ang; 13.6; 13.4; 13.1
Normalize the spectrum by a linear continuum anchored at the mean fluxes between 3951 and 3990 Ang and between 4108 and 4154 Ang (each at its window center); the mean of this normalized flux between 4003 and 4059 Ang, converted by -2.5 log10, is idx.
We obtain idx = -0.25 mag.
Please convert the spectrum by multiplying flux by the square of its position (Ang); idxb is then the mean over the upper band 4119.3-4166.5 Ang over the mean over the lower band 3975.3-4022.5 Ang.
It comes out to 1.14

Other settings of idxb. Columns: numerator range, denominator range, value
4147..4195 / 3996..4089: 1.06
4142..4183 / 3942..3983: 1.49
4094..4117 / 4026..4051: 0.75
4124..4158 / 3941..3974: 1.46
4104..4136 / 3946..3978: 1.35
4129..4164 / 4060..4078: 1.04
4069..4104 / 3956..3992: 1.23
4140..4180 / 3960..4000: 1.44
